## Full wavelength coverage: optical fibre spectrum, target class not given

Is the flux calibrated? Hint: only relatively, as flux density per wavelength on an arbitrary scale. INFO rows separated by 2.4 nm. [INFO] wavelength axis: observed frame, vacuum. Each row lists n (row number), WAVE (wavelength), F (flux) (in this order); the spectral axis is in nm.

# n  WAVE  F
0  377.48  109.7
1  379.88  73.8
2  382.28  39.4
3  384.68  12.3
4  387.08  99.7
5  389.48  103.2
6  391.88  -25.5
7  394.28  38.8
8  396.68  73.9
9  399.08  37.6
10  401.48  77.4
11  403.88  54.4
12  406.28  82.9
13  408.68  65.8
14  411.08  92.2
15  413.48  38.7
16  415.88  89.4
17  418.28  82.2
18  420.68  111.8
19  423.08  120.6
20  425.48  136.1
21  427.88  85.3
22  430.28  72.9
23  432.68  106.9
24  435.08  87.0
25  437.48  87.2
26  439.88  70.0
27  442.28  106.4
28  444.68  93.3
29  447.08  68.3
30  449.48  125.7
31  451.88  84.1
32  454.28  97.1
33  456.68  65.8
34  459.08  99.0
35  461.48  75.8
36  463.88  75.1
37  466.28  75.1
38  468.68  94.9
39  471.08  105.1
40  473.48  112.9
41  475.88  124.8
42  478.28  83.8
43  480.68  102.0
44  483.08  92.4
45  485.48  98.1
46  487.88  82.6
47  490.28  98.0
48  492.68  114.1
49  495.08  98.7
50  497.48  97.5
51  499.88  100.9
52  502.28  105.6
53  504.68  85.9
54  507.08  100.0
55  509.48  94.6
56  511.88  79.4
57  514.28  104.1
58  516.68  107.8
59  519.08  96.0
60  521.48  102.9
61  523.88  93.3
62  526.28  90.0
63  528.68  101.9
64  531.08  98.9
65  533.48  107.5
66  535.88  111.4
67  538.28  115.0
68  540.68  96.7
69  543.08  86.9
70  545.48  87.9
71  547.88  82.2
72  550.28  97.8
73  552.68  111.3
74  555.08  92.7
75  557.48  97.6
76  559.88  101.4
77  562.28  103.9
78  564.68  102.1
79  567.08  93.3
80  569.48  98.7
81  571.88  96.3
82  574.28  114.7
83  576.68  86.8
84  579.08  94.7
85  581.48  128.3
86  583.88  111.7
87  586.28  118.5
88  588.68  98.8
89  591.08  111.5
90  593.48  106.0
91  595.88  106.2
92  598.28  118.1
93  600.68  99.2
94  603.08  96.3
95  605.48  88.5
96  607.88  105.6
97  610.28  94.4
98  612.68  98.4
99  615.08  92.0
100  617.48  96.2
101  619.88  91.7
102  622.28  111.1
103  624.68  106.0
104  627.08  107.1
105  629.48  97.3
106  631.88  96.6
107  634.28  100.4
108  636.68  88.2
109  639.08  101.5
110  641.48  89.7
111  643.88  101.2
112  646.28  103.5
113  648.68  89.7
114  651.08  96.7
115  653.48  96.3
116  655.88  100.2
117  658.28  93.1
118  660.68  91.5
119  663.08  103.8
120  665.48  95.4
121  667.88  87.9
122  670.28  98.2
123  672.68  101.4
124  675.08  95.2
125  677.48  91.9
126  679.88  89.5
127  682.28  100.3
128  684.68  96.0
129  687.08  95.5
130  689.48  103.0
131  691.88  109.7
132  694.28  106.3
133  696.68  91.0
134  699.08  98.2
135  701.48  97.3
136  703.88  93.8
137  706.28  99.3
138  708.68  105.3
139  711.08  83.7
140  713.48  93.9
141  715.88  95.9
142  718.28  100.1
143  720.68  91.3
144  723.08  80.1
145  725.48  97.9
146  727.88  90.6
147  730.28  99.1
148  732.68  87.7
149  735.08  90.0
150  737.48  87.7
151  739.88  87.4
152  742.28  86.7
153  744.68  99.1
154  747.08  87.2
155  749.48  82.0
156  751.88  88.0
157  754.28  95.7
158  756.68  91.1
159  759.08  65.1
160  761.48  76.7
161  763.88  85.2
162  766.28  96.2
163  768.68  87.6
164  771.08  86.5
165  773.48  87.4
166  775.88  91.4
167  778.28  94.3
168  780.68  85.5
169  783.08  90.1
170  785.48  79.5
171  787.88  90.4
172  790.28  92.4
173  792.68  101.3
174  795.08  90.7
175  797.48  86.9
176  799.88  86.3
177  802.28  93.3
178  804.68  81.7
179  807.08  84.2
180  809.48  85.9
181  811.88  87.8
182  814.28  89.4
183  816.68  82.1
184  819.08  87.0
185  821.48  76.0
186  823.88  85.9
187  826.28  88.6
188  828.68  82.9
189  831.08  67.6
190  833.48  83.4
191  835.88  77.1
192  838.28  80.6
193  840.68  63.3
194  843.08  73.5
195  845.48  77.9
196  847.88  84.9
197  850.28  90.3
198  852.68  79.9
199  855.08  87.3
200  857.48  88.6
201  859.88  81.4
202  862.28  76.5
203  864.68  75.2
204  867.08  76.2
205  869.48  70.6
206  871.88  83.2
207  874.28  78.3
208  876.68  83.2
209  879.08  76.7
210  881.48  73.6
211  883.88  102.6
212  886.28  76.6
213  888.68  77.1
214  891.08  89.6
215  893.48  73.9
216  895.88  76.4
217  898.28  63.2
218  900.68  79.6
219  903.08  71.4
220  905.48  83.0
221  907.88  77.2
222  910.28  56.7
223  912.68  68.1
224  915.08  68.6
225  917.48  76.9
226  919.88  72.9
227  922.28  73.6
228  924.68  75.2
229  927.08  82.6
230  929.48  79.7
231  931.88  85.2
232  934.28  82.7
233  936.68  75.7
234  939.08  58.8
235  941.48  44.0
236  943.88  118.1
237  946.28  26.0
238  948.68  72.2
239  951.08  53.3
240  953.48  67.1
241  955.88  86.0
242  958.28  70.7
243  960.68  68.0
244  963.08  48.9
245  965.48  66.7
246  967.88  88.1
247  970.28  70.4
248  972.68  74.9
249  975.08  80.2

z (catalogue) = 0.05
